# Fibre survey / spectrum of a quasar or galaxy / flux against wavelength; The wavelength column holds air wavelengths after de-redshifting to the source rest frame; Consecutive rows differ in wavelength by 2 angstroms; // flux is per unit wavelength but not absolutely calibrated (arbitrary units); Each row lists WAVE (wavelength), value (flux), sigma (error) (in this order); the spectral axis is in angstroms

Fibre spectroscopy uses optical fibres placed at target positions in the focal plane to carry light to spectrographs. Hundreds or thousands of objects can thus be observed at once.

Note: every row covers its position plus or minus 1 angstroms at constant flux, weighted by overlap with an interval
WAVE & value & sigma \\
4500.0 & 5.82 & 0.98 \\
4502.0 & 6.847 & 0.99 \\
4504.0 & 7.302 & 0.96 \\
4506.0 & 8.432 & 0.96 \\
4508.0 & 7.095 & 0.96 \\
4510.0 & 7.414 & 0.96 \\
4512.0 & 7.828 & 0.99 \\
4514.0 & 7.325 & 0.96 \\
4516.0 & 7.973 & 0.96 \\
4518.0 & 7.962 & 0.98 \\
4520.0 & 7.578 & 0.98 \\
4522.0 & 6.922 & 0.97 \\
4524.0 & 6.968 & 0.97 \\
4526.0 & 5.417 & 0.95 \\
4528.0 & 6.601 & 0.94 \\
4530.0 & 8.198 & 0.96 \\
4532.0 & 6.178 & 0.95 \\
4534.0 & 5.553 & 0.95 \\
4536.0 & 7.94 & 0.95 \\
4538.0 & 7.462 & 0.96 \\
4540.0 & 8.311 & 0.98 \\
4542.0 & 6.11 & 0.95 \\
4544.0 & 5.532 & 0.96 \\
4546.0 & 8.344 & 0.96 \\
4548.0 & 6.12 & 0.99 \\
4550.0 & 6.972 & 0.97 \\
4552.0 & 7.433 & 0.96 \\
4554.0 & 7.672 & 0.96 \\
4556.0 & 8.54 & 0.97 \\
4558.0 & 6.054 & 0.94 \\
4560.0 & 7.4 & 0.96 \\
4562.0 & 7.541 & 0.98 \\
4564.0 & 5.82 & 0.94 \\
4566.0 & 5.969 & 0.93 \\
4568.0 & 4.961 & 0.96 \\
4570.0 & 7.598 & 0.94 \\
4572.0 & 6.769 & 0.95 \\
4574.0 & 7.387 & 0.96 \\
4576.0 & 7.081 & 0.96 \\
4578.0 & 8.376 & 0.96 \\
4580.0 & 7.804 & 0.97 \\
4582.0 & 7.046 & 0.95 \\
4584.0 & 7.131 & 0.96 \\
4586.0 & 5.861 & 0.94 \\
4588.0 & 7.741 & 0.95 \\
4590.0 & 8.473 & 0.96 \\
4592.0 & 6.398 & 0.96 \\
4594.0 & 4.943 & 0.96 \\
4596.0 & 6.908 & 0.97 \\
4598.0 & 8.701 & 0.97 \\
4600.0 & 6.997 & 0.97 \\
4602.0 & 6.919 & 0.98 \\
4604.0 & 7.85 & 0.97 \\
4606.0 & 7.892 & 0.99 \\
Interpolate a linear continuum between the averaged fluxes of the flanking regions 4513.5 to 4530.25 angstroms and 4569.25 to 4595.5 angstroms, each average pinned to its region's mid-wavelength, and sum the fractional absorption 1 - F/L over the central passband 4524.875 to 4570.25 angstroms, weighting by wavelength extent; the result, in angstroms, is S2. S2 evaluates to 1.9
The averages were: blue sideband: 7.17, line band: 6.85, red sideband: 7.12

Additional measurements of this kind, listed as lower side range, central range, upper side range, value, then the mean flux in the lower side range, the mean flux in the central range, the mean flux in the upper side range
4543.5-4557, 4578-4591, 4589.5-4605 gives -0.5 angstroms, 7.29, 7.42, 7.11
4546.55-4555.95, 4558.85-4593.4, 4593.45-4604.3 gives 0.9 angstroms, 7.26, 6.99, 7.09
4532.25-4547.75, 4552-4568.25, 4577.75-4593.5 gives 0.5 angstroms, 6.95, 6.87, 7.23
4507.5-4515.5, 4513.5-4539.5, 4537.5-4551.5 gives 0.5 angstroms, 7.47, 7.1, 6.98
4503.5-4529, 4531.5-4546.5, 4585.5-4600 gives 0.6 angstroms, 7.29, 6.91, 7.04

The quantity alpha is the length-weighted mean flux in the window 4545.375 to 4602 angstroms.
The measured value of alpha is 7.06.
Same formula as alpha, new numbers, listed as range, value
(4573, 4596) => 7.1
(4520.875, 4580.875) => 6.97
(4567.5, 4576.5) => 6.84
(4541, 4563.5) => 7.04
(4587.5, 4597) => 6.85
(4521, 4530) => 6.67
